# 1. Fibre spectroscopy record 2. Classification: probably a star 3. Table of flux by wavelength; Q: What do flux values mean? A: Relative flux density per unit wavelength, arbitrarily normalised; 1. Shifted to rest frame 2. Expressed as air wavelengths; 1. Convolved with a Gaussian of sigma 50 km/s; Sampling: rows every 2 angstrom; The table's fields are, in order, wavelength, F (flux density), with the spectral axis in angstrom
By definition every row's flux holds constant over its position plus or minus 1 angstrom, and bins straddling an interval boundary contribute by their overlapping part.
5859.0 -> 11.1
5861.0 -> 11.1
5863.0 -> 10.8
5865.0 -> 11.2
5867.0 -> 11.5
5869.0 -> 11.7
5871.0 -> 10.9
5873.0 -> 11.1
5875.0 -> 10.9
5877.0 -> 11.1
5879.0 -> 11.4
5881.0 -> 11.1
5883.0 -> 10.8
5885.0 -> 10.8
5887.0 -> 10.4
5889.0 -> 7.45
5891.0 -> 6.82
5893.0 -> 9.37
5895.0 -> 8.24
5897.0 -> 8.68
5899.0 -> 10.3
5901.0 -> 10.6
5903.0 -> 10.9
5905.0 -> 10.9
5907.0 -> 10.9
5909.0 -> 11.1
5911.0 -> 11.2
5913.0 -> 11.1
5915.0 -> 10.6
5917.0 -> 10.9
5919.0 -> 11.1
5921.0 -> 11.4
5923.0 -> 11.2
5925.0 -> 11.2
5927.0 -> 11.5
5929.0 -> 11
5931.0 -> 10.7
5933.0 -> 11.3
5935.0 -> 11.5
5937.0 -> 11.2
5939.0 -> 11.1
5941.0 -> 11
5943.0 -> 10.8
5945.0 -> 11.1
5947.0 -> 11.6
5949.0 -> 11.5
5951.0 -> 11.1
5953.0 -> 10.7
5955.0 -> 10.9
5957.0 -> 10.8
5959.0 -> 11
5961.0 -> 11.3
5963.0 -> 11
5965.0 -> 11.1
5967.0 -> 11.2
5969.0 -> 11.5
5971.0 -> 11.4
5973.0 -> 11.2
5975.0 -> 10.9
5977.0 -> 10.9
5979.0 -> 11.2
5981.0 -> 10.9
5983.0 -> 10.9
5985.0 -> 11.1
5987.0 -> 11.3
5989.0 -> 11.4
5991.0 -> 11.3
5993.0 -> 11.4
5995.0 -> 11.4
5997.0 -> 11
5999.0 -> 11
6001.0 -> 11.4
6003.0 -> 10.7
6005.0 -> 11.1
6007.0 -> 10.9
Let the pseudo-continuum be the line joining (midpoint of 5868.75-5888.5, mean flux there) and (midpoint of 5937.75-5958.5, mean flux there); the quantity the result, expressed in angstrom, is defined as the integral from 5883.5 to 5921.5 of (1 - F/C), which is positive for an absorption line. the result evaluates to 2.9 angstrom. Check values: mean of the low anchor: 10.9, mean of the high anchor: 11.1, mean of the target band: 10.1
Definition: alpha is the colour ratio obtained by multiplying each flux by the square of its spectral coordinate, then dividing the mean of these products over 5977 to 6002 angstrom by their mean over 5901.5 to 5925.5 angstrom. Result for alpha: 1.04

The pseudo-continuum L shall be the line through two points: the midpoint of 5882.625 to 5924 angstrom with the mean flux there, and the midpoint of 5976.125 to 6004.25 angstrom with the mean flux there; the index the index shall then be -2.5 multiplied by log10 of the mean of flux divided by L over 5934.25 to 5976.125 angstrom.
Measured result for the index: -0.04 mag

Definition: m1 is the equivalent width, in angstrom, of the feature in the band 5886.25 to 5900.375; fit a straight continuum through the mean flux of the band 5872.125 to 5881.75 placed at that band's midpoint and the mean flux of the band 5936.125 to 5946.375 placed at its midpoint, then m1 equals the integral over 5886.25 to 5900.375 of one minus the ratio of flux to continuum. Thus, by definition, 3.0 angstrom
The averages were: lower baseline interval 11.1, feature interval 8.77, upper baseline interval 11.1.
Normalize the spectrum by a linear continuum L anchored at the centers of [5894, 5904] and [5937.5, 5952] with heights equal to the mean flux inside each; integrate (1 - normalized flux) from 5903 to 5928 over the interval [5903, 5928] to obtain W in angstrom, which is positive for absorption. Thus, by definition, -2.02 angstrom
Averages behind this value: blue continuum 9.74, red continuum 11.2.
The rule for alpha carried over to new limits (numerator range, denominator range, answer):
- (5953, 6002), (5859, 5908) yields 1.11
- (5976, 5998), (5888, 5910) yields 1.20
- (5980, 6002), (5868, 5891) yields 1.10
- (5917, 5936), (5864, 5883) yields 1.02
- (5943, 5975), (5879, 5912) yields 1.14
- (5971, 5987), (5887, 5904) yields 1.25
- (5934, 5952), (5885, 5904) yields 1.23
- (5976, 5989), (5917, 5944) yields 1.01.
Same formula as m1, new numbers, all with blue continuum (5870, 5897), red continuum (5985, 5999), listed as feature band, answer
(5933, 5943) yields -0.51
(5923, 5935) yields -0.75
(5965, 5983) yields -0.14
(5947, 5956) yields -0.27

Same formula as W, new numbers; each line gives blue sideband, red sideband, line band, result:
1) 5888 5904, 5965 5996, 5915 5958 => -4.5 angstrom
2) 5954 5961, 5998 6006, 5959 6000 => -0.6 angstrom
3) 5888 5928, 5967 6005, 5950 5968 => -0.3 angstrom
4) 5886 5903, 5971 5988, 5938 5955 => -1.3 angstrom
